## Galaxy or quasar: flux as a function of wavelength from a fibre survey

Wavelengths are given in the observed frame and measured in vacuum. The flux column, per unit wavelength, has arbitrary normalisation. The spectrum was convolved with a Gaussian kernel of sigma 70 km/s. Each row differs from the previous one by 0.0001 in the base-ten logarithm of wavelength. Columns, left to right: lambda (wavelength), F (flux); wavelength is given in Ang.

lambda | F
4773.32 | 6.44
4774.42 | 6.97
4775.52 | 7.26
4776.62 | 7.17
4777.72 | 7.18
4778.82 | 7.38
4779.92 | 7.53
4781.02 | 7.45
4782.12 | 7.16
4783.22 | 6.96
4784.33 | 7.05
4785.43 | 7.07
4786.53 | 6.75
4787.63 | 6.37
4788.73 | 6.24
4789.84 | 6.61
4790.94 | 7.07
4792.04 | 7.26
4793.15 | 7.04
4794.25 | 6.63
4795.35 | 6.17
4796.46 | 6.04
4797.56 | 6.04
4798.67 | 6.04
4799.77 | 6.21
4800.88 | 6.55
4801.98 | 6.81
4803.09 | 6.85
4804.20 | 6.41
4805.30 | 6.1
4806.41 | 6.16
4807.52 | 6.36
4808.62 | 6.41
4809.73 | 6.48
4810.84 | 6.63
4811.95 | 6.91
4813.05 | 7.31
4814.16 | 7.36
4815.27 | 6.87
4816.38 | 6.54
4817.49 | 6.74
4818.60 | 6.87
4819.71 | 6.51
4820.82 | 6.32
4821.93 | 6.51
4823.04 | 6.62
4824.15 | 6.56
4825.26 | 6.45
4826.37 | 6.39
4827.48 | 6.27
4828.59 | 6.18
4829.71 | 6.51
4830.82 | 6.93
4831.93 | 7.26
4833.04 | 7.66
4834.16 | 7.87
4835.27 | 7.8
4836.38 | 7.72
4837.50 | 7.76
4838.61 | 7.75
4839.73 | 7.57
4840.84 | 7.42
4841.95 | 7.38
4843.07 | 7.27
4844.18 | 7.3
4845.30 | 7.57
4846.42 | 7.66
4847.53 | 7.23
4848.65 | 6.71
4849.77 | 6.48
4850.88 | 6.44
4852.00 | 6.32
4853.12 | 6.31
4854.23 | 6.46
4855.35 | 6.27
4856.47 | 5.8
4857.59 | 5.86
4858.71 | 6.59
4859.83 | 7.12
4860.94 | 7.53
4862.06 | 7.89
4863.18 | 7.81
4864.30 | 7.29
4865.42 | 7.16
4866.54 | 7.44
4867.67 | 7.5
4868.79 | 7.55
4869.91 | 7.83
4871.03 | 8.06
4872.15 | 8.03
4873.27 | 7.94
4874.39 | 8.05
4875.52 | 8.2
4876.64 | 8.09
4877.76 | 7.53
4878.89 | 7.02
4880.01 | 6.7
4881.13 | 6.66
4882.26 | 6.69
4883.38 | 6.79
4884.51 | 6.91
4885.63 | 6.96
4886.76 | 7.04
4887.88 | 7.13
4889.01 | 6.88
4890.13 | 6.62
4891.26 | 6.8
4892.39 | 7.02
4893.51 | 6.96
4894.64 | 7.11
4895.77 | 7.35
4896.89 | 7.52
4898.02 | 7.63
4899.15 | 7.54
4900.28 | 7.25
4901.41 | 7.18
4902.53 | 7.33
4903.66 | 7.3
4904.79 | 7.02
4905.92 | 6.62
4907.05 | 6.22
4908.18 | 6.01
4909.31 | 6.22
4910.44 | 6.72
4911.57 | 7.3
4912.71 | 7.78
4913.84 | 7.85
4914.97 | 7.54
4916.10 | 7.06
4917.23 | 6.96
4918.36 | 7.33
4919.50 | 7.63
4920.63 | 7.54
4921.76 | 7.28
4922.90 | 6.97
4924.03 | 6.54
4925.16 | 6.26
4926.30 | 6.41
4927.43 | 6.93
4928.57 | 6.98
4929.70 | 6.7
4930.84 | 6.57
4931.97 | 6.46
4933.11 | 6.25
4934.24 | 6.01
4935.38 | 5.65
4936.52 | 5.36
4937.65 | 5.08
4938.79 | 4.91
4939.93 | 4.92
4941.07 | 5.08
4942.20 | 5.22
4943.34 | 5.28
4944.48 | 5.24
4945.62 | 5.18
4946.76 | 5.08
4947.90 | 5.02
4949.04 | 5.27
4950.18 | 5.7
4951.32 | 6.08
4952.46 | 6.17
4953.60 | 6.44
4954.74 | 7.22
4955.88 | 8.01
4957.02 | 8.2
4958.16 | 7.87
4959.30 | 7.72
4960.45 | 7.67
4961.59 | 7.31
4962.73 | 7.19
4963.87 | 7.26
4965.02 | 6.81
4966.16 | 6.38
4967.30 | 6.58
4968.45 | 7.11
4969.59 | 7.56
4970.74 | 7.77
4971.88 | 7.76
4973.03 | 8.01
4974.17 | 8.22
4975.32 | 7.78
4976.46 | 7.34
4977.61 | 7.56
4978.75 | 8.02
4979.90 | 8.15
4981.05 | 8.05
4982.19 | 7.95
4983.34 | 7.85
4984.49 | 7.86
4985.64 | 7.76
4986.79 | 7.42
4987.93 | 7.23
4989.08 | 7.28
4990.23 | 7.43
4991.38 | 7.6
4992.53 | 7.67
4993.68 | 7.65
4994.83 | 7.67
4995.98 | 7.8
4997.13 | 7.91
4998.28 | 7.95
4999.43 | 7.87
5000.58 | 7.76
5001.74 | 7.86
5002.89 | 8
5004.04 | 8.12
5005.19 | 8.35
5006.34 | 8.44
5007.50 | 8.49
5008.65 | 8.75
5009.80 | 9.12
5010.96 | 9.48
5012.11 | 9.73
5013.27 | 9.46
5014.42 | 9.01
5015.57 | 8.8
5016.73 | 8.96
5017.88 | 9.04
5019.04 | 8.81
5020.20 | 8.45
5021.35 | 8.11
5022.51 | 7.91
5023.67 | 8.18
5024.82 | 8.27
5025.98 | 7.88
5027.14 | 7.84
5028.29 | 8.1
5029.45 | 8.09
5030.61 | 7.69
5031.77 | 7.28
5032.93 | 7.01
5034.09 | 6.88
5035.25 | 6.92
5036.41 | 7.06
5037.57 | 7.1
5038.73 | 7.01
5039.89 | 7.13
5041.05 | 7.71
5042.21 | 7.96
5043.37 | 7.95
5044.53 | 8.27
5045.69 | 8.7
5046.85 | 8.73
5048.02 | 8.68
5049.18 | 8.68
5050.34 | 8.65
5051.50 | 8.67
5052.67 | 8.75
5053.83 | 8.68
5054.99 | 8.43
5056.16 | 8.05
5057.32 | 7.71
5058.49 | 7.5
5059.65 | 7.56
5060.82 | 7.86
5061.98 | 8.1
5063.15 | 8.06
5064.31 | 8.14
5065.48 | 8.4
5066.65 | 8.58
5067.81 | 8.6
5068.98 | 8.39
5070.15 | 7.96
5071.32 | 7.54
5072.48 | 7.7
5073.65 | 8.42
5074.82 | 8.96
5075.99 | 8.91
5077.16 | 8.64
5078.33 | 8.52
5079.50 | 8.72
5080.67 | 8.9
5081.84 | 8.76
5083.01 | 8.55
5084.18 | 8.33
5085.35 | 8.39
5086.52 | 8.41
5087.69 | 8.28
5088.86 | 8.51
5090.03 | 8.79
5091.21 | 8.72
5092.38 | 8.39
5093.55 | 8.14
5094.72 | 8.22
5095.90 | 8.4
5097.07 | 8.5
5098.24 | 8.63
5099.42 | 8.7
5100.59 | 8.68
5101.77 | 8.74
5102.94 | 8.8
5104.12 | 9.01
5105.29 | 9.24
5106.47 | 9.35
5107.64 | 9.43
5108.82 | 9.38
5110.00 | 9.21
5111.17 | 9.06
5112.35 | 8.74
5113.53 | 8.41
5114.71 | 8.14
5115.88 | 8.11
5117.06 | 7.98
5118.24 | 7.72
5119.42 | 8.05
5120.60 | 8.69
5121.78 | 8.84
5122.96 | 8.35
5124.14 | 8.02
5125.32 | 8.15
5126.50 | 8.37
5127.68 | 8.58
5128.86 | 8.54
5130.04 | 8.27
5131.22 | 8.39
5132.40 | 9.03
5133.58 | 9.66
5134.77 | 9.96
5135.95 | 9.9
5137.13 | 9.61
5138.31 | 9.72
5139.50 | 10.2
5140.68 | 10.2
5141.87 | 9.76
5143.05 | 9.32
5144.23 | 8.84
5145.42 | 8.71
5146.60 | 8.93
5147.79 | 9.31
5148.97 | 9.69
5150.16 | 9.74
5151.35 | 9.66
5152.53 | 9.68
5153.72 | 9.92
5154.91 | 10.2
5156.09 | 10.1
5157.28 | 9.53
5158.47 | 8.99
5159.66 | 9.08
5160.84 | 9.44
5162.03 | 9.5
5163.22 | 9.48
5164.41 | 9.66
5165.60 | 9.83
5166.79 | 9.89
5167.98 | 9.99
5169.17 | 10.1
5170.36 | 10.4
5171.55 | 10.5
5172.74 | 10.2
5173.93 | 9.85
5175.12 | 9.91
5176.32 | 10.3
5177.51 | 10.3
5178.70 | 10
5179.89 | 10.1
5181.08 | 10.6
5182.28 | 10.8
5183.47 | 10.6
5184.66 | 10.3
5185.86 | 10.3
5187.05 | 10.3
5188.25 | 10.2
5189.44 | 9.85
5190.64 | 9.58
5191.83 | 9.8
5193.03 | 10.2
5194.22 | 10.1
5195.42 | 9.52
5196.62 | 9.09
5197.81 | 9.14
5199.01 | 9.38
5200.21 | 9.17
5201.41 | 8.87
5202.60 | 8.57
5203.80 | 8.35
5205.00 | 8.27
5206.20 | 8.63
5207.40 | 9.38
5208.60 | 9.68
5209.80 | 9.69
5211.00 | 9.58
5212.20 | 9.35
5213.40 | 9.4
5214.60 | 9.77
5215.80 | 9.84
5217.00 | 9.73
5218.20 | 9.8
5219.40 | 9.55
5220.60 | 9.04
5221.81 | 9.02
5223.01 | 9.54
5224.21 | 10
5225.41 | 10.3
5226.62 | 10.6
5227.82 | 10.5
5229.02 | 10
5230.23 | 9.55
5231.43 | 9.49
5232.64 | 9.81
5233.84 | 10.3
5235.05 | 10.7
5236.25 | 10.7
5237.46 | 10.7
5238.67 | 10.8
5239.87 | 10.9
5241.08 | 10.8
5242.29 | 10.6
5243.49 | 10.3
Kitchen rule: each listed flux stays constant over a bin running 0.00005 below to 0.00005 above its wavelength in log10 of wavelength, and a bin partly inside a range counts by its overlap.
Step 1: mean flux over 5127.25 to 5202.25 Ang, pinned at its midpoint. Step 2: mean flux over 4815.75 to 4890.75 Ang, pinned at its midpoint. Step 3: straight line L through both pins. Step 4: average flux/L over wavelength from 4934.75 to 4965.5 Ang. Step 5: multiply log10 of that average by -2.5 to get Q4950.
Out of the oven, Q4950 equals 0.27 mag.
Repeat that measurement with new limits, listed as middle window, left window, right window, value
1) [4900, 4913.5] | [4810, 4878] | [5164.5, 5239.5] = 0.100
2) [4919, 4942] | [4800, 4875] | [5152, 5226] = 0.226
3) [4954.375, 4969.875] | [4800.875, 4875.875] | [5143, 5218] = 0.088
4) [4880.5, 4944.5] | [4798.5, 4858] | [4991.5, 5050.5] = 0.105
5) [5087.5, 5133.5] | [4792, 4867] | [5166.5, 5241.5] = 0.063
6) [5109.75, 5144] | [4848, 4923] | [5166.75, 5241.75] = 0.041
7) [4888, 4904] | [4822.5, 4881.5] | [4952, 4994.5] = 0.018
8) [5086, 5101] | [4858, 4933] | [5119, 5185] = 0.062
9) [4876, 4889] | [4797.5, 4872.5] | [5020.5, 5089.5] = 0.020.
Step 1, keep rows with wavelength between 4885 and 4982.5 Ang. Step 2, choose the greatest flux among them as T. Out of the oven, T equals 8.22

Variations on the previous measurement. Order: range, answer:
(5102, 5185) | 10.8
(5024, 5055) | 8.75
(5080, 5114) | 9.43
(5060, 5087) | 8.96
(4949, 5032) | 9.73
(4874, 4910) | 8.2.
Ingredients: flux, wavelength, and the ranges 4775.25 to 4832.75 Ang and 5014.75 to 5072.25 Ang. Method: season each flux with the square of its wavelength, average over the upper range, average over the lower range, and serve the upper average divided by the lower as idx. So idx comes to 1.3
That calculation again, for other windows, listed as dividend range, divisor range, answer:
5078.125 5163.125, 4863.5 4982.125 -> 1.39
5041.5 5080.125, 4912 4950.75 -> 1.41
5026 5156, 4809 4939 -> 1.34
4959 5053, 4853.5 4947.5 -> 1.22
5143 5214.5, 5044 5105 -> 1.19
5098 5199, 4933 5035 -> 1.35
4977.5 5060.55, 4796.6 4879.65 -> 1.24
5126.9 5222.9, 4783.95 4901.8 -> 1.57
